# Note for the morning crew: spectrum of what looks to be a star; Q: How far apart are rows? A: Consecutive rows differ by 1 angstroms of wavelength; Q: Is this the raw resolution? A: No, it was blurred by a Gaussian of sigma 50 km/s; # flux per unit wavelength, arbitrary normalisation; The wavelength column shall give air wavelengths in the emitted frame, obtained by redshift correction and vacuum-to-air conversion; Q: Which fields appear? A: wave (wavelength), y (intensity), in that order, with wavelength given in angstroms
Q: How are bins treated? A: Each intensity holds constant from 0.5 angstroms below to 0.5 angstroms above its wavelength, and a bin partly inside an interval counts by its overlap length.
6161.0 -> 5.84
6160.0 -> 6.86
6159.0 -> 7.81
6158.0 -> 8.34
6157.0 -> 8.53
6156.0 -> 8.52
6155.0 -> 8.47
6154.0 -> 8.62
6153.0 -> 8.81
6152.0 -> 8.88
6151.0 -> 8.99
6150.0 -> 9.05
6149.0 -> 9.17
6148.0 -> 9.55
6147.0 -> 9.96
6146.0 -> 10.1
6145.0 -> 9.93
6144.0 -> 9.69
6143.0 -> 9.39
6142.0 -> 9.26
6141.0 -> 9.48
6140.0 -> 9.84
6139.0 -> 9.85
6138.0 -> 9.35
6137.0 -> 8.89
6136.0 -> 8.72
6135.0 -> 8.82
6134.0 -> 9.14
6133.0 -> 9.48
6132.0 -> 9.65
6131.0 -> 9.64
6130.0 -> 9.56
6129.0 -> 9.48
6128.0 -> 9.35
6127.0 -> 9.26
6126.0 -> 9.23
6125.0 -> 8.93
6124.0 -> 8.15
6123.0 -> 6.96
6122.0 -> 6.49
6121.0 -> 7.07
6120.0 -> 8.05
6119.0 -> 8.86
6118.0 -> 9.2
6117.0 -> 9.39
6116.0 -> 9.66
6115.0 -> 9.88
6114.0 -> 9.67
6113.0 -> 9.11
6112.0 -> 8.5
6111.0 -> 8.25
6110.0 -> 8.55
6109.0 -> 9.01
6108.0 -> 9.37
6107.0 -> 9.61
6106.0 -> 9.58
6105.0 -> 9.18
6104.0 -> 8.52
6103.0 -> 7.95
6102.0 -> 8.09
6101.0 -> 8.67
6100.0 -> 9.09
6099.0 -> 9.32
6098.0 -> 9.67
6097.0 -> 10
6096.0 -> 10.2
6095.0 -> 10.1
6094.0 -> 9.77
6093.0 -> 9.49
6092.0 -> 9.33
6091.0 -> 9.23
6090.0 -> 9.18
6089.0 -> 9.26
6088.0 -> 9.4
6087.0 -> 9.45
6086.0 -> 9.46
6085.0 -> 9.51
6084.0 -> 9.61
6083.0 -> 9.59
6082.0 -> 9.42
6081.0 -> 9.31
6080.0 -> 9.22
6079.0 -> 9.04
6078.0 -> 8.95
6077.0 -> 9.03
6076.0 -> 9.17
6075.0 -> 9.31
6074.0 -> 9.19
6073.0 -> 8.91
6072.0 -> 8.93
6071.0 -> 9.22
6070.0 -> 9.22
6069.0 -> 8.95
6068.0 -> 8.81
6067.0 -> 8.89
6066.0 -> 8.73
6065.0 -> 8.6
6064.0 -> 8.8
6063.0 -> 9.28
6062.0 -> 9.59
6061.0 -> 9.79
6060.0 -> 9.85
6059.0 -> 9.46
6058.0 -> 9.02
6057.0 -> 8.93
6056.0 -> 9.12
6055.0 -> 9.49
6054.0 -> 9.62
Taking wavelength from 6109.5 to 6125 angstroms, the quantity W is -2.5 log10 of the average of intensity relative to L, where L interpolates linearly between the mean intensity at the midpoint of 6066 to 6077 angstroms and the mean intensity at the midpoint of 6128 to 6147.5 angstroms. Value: 0.099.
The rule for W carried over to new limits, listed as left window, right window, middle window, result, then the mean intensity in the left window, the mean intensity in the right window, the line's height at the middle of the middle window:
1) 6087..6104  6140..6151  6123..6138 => 0.043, 9.28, 9.54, 9.47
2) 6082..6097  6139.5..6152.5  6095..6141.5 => 0.057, 9.55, 9.48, 9.52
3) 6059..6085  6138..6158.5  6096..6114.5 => 0.020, 9.19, 9.22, 9.2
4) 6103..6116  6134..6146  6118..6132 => 0.078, 9.08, 9.4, 9.24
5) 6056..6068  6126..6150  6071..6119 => 0.005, 9.16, 9.45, 9.28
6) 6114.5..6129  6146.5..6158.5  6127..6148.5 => -0.083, 8.64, 8.91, 8.78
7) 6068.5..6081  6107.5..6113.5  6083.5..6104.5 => -0.043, 9.1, 8.8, 8.94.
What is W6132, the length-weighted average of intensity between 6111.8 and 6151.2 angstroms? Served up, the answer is 9.12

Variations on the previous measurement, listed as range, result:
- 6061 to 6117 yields 9.2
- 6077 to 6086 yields 9.32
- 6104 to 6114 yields 9.03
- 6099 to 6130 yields 8.79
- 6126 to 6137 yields 9.29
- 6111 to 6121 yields 9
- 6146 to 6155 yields 9.15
